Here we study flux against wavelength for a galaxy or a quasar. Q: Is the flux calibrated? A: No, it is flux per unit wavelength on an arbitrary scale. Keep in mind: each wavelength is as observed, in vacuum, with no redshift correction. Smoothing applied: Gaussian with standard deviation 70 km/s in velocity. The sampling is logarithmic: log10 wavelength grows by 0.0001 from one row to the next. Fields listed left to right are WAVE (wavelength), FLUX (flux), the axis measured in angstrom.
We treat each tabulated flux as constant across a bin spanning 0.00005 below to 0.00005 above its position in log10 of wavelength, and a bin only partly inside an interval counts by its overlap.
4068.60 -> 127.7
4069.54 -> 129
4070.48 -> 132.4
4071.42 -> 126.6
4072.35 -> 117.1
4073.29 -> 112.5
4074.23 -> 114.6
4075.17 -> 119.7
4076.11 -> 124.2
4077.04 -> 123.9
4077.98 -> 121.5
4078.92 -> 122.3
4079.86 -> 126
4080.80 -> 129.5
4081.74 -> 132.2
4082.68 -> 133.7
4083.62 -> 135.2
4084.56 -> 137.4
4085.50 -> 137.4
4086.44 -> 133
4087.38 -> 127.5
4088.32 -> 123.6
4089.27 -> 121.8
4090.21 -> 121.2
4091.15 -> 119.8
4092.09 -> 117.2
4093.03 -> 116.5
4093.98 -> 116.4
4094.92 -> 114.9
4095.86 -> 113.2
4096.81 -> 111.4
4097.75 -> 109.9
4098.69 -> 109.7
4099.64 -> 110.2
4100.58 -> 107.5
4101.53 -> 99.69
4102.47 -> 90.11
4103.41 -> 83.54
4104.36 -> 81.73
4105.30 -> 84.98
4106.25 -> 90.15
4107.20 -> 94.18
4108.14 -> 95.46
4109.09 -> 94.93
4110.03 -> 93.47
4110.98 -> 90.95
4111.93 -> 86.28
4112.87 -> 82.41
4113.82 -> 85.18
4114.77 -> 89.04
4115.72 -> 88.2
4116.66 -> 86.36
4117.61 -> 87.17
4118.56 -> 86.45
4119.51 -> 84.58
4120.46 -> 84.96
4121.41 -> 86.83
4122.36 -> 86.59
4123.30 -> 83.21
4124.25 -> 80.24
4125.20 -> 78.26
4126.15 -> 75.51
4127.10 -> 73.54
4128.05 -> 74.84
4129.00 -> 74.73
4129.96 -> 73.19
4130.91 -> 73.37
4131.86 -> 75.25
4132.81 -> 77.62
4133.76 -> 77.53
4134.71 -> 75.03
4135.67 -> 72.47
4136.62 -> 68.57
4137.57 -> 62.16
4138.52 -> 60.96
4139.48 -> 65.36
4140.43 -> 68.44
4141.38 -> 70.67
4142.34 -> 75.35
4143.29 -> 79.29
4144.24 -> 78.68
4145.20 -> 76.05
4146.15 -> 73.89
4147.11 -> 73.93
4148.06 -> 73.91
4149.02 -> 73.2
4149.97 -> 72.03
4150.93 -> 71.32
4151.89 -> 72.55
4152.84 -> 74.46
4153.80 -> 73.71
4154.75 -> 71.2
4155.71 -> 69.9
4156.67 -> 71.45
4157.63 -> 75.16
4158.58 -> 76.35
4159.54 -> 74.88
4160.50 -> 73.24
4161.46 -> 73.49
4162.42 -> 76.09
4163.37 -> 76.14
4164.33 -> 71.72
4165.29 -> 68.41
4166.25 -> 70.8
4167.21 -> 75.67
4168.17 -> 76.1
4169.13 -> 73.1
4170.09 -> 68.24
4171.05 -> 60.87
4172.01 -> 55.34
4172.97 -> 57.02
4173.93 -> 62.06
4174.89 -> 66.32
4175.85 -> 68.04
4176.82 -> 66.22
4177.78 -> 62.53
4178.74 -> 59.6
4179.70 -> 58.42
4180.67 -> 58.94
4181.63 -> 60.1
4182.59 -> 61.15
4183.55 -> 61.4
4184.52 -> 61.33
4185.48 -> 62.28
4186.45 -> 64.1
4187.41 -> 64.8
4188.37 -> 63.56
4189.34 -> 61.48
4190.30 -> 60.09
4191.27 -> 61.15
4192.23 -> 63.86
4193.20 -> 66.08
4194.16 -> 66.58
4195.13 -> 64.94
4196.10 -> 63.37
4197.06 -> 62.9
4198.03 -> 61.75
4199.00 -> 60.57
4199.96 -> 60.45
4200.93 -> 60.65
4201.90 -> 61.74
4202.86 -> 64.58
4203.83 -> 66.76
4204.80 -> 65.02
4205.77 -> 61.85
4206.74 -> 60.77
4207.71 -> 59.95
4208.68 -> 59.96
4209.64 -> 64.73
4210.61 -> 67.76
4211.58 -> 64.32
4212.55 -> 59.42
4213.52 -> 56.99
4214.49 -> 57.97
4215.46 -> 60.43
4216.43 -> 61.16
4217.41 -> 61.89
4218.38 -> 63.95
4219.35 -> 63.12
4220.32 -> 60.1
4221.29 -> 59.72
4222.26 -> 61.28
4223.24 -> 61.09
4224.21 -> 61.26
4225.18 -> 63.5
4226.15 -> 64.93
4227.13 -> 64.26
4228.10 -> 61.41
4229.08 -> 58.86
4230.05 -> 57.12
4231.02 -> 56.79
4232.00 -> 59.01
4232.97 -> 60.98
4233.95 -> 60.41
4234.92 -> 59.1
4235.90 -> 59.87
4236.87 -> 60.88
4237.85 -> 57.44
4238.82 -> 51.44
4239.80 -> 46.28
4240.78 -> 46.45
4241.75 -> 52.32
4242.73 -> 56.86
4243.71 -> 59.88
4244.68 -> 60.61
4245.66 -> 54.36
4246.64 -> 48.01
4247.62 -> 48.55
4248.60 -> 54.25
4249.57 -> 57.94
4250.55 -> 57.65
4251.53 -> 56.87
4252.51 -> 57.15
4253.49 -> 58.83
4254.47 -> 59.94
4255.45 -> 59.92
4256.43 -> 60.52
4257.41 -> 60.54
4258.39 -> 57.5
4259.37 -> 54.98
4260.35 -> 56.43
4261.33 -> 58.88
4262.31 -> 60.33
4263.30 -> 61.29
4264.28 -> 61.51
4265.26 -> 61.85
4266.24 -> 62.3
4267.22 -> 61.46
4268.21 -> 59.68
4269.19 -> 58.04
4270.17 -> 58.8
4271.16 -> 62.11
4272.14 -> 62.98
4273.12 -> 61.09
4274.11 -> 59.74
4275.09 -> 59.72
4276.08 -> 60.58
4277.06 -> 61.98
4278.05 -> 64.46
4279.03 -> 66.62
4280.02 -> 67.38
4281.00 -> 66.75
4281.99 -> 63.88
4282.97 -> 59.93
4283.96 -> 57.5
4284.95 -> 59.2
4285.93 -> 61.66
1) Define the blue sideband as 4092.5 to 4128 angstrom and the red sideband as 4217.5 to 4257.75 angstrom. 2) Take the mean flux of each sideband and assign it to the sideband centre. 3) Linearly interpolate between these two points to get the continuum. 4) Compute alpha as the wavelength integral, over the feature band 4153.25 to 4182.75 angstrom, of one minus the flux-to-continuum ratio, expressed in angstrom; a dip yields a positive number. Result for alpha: 3.4 angstrom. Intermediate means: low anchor 92.6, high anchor 58.2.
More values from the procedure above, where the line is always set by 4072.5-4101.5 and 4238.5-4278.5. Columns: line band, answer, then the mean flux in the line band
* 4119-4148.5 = 8.1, 75.3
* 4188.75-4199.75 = 2.5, 62.9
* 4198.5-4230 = 5.2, 61.8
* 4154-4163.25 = 2.1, 73.7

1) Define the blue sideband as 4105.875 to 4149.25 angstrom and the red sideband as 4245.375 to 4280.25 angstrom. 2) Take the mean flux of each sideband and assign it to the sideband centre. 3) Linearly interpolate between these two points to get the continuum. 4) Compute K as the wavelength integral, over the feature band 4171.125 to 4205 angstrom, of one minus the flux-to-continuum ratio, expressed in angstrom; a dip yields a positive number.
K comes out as 3.9 angstrom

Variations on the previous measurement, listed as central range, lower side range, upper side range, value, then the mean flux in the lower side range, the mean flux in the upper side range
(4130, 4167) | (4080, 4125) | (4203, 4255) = 6.2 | 104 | 59.1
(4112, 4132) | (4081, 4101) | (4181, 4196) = 4.1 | 122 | 62.8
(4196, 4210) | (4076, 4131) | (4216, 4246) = 1.2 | 102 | 58.9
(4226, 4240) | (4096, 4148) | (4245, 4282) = 1.3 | 83.4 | 59.5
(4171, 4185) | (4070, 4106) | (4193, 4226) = 2.8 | 117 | 62.3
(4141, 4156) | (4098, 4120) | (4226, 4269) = 1.5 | 91.6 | 57.8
